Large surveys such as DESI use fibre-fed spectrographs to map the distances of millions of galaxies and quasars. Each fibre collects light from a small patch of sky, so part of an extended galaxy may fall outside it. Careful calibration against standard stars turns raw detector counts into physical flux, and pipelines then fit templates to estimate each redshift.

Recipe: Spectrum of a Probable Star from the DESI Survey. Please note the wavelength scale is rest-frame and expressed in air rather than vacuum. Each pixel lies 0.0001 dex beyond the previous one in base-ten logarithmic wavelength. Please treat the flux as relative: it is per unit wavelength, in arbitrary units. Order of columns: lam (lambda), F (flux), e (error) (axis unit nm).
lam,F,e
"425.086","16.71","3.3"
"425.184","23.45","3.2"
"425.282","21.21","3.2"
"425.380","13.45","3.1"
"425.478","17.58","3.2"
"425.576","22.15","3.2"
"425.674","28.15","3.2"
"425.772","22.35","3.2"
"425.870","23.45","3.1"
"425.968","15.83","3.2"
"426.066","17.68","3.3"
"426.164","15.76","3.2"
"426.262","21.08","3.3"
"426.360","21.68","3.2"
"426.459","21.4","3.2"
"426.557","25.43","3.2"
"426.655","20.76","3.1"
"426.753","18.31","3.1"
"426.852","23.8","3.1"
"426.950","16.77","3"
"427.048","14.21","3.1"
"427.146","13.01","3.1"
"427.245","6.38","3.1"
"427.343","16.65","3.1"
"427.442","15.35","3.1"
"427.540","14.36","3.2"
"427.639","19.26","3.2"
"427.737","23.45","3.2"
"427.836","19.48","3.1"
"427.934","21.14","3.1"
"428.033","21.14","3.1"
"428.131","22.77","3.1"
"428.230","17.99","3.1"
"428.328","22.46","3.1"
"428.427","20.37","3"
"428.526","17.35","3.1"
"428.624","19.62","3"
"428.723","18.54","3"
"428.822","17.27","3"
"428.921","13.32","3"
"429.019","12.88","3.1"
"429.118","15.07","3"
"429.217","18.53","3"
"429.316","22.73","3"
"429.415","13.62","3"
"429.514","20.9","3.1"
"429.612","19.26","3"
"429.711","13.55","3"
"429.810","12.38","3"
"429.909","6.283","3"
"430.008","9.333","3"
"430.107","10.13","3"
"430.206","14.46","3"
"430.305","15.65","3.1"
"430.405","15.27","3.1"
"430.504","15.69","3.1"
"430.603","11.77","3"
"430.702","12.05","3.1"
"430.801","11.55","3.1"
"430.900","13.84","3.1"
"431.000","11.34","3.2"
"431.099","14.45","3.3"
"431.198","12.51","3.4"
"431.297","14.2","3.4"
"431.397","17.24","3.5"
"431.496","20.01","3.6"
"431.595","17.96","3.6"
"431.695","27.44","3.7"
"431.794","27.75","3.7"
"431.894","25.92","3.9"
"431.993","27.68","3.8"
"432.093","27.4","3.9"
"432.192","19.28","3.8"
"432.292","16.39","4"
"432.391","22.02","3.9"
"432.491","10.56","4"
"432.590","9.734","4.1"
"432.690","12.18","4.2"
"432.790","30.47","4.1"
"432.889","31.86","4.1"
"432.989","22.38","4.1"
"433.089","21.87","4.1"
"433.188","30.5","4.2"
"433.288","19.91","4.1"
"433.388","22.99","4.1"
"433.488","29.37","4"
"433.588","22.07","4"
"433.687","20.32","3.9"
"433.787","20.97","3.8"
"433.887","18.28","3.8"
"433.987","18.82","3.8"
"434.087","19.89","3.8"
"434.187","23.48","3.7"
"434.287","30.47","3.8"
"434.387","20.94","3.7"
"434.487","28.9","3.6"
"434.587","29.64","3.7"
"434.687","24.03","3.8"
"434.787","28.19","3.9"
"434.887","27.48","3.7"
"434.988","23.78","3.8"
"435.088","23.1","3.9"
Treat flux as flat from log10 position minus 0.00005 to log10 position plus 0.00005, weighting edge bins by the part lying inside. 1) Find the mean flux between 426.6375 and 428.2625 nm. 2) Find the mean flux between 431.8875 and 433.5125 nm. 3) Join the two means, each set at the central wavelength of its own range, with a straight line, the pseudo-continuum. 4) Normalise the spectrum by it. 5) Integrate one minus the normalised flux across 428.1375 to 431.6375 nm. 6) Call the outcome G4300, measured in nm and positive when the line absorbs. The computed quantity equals 0.75 nm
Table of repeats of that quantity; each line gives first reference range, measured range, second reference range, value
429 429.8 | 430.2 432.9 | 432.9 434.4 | 0.30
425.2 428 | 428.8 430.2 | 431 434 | 0.37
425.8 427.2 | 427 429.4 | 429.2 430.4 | -0.12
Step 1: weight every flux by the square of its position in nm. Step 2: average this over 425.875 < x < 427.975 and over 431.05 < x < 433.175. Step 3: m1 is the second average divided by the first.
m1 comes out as 1.2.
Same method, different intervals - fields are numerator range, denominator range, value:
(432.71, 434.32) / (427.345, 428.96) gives 1.28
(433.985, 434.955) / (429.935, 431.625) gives 1.87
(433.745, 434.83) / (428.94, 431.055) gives 1.73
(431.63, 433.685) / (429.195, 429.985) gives 1.48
